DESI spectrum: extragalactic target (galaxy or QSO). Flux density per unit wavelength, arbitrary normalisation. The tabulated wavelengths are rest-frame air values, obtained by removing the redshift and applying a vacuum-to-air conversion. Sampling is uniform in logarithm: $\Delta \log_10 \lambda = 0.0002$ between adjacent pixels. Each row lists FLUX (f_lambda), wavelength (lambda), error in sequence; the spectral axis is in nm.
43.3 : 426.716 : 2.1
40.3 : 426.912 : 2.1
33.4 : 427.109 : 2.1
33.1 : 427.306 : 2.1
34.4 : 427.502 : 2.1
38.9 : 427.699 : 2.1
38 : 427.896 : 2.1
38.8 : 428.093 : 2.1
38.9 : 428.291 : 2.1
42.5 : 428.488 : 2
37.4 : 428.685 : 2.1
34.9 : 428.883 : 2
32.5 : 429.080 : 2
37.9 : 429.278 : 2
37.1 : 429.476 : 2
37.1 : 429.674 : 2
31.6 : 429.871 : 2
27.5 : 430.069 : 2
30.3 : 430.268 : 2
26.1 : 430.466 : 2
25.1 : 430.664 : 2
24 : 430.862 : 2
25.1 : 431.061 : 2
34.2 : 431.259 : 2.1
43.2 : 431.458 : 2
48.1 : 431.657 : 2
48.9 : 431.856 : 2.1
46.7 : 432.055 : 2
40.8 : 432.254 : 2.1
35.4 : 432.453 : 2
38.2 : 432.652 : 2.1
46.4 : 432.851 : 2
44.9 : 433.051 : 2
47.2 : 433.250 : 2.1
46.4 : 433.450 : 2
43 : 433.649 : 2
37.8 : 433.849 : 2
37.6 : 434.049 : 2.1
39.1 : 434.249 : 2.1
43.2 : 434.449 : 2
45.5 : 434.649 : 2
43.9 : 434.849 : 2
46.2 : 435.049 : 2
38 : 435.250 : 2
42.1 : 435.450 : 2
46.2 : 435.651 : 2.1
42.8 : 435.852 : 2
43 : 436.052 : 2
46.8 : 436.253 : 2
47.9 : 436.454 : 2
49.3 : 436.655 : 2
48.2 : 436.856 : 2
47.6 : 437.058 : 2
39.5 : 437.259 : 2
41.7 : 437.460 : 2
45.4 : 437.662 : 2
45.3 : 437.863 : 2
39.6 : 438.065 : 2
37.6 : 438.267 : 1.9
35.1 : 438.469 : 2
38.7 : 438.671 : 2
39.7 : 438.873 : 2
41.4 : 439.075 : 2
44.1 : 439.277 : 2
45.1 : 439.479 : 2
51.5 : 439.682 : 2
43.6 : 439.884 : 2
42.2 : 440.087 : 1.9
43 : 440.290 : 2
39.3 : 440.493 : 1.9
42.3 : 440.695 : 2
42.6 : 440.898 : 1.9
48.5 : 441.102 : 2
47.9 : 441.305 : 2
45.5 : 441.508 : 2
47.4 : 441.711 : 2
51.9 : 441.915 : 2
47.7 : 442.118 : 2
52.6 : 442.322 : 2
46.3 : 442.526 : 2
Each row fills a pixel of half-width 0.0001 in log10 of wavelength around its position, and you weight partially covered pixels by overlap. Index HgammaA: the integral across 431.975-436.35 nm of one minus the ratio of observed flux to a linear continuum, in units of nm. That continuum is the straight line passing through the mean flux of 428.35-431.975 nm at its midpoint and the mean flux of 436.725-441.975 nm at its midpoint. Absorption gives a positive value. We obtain -0.474 nm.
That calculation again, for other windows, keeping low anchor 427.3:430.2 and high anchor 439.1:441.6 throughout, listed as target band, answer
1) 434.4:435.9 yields -0.103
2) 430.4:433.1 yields 0.048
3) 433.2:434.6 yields -0.076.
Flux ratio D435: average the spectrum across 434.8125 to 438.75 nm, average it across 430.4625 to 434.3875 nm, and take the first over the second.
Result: 1.10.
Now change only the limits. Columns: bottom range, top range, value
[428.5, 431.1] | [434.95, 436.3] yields 1.37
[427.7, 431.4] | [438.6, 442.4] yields 1.34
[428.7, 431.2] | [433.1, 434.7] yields 1.37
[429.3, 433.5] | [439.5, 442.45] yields 1.24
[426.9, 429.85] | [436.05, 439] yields 1.17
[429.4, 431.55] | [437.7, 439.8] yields 1.36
